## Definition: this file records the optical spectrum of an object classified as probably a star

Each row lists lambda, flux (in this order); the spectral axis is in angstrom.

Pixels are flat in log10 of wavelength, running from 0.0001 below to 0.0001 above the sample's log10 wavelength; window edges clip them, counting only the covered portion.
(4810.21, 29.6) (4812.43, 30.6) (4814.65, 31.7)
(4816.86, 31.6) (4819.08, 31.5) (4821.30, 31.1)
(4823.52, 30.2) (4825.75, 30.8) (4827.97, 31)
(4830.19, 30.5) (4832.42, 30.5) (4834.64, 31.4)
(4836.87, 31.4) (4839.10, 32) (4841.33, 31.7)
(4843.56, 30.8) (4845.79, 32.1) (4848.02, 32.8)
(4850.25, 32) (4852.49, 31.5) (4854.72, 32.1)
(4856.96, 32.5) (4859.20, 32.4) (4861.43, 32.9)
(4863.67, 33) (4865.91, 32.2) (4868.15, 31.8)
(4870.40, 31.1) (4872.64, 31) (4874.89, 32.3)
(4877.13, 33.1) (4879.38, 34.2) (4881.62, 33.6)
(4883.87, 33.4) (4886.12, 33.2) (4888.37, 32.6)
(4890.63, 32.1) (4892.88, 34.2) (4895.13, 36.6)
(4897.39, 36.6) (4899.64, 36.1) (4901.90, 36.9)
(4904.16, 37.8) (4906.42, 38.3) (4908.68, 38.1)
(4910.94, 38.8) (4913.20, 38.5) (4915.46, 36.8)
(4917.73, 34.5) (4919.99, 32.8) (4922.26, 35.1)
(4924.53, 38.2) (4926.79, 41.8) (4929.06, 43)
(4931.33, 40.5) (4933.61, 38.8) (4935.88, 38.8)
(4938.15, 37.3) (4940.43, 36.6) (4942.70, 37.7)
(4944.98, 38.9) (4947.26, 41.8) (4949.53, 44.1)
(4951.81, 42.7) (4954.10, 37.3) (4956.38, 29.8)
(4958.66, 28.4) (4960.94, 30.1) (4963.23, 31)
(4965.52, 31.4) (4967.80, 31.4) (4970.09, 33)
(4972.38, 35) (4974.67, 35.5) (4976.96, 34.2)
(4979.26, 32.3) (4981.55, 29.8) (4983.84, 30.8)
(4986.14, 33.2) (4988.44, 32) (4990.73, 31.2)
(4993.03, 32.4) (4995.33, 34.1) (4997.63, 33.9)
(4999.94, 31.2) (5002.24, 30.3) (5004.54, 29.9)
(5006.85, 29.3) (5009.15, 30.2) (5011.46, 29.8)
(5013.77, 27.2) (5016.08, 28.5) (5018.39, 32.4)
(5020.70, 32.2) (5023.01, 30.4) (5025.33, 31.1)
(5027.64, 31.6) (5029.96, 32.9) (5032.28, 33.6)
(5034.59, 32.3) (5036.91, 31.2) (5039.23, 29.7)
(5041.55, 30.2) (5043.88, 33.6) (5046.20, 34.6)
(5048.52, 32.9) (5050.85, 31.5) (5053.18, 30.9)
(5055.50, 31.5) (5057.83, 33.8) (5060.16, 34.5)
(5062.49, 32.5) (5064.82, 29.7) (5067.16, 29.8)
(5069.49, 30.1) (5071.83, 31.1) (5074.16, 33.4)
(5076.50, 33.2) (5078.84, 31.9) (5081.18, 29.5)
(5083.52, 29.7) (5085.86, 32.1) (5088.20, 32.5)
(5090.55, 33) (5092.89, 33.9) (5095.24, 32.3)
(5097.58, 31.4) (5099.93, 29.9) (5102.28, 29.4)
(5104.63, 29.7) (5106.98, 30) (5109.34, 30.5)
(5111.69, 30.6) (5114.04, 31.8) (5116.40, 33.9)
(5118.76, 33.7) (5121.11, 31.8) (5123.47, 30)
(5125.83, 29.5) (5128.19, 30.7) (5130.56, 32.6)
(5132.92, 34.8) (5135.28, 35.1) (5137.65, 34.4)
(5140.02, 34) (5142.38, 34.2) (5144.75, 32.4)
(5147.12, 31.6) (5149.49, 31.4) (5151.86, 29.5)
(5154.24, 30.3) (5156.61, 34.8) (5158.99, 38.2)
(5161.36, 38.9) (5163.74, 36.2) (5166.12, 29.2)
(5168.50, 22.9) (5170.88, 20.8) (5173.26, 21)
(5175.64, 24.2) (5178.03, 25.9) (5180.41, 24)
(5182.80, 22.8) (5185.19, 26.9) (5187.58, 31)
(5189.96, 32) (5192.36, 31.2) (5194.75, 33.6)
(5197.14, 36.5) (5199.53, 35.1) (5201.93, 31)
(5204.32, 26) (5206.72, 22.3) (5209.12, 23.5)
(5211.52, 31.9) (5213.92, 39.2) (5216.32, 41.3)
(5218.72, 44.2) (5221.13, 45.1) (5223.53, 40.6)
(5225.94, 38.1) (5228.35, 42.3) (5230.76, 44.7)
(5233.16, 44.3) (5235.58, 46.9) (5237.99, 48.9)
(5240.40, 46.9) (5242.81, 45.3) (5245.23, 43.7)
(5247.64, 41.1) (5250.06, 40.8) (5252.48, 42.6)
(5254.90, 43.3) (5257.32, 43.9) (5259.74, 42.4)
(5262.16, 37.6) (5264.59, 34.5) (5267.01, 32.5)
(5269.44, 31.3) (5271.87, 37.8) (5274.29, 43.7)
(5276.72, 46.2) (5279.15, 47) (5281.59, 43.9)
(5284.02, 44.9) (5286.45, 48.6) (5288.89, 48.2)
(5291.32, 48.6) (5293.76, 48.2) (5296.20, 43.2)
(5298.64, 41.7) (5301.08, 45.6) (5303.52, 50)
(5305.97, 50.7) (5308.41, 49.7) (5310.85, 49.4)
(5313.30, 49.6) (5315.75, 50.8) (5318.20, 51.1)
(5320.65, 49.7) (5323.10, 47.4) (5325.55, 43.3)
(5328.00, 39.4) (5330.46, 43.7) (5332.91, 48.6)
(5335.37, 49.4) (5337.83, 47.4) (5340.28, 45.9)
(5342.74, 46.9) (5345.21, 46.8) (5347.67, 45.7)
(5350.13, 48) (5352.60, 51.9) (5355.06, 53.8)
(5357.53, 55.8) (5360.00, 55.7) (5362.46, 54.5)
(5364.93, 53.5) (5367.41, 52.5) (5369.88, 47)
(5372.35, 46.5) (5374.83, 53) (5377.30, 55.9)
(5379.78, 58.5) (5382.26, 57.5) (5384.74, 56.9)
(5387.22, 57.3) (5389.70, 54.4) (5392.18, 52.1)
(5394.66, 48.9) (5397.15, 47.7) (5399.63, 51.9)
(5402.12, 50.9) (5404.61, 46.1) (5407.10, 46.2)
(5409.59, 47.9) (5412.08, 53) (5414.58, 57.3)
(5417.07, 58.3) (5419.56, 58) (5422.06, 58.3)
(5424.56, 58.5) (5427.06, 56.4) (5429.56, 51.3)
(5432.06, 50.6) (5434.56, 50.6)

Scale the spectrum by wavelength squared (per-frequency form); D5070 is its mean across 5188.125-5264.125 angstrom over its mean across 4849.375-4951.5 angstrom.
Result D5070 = 1.23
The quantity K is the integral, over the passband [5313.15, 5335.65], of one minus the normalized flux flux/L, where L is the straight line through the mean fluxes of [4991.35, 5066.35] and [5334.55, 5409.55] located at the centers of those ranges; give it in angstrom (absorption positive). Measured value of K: 0.6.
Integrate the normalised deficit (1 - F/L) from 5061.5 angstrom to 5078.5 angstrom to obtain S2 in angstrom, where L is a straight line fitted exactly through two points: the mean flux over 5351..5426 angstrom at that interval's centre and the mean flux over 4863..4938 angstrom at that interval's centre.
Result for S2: 4.2 angstrom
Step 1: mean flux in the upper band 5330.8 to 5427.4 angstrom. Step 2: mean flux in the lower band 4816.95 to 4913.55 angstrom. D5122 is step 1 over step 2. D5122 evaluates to 1.57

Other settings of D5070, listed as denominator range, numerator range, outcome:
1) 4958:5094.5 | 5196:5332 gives 1.47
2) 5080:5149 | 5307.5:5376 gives 1.68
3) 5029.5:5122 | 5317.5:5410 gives 1.77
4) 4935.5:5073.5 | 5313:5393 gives 1.77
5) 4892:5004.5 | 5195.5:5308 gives 1.31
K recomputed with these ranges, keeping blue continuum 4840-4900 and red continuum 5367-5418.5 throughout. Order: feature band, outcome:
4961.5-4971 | 1.3 angstrom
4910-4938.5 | -2.6 angstrom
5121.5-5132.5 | 3.0 angstrom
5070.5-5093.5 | 5.0 angstrom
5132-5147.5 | 3.3 angstrom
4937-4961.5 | -0.8 angstrom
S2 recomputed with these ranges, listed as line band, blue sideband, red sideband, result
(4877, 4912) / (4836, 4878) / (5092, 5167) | -3.6 angstrom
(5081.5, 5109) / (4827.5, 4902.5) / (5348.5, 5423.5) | 6.9 angstrom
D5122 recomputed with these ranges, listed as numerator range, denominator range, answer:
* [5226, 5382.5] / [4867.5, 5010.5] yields 1.34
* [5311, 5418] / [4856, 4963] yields 1.42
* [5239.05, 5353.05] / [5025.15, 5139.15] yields 1.41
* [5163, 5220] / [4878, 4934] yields 0.81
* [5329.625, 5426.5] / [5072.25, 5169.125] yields 1.62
